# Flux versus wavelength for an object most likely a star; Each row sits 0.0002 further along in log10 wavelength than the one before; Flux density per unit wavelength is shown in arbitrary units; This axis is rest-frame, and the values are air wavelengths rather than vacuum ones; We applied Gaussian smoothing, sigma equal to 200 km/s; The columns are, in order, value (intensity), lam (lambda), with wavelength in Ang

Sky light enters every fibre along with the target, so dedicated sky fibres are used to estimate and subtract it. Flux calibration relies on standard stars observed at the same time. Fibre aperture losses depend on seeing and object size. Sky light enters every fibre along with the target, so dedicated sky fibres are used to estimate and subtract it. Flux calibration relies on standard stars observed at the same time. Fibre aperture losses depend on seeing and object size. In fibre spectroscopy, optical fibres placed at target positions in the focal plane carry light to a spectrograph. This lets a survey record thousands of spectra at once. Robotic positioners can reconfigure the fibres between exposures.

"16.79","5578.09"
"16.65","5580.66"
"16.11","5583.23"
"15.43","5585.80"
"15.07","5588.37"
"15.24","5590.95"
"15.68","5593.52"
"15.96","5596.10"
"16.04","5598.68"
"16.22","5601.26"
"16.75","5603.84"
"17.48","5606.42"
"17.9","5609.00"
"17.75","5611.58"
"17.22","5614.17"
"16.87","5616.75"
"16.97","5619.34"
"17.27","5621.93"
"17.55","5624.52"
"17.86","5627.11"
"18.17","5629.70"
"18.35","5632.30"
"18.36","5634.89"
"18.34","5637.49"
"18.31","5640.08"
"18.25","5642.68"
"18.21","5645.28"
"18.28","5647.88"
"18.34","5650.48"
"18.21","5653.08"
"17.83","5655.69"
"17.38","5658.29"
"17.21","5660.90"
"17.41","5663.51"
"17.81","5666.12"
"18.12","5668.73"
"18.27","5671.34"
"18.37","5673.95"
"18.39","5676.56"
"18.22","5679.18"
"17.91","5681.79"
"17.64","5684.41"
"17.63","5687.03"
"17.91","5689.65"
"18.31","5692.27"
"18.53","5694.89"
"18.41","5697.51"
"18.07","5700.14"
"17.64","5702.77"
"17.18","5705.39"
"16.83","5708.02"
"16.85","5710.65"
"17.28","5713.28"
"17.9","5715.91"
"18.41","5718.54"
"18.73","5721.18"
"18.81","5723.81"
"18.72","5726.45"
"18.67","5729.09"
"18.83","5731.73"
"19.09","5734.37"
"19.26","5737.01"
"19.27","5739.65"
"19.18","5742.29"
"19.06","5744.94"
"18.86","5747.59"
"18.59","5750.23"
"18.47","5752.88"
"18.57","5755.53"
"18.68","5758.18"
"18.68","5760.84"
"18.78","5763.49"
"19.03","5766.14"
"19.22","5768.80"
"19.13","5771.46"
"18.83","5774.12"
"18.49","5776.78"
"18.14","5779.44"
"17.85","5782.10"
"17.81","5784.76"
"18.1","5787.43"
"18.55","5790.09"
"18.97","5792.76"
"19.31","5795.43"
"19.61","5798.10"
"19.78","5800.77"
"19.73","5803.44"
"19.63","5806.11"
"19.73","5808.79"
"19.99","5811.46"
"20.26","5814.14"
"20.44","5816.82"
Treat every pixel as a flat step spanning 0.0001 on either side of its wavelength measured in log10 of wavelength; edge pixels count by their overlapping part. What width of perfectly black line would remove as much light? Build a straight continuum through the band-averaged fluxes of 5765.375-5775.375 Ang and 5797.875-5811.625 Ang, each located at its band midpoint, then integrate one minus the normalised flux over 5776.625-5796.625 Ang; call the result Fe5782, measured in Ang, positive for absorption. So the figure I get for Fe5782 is 1.0 Ang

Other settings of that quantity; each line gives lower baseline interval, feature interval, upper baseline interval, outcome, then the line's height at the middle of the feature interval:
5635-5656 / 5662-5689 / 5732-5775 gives 0.7 Ang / 18.4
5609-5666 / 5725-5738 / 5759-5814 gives -0.2 Ang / 18.6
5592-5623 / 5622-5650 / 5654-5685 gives -1.3 Ang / 17.3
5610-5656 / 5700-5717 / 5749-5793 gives 0.9 Ang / 18.3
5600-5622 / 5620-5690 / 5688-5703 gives -1.2 Ang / 17.7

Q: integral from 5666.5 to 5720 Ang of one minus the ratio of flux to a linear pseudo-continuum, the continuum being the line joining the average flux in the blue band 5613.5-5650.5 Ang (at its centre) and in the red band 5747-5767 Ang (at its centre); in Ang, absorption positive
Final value 1.1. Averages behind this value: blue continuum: 17.9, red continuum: 18.7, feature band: 17.9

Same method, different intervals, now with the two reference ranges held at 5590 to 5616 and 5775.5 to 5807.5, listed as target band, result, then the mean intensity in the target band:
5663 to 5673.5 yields -0.34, 18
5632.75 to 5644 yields -0.83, 18.3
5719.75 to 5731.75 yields -0.44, 18.7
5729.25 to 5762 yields -1.02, 18.9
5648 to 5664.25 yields -0.48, 17.8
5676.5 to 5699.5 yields -0.59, 18.1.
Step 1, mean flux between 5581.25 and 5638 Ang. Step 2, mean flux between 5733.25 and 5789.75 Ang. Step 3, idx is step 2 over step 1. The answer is 1.11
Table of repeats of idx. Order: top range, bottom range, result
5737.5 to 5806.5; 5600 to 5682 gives 1.06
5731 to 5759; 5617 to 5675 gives 1.05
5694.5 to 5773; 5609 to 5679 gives 1.03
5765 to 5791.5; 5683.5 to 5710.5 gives 1.04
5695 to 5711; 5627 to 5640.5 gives 0.96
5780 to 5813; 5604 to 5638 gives 1.08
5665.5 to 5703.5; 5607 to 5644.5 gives 1.02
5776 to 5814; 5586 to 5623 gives 1.15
